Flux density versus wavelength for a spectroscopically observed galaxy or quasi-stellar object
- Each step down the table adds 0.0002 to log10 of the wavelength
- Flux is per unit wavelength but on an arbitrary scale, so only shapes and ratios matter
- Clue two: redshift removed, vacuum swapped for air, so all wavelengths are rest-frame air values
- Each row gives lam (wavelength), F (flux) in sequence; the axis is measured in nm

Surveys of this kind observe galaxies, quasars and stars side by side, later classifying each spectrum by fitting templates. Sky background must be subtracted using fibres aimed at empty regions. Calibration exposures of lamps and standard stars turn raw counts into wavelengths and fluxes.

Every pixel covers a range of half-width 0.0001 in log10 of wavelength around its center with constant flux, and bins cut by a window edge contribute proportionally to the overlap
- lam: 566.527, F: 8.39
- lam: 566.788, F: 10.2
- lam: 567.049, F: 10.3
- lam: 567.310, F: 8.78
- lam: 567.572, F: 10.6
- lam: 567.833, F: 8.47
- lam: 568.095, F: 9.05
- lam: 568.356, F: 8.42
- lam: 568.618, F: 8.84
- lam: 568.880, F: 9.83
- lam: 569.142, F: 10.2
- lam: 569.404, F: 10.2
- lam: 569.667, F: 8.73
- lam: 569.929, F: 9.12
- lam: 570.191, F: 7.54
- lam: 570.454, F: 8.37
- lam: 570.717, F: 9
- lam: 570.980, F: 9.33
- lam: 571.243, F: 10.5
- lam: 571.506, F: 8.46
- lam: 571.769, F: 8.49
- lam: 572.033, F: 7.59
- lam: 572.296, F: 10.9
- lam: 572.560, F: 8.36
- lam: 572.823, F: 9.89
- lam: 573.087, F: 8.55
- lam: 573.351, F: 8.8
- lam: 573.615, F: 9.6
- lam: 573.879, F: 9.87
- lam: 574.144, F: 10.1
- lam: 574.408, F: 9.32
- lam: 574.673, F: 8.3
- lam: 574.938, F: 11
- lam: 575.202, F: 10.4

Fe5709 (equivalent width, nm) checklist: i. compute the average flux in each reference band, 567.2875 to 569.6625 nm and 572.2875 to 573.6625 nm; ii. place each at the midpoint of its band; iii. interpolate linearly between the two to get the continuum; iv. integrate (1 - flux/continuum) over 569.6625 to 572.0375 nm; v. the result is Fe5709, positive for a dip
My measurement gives 0.129 nm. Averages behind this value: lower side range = 9.37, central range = 8.77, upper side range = 9.2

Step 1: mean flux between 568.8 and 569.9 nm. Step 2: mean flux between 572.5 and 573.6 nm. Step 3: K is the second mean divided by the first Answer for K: 0.93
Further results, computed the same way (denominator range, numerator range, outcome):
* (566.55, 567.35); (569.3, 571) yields 0.91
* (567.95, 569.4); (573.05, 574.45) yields 1.01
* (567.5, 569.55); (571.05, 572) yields 0.96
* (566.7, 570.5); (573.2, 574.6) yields 1.02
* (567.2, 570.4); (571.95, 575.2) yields 1.03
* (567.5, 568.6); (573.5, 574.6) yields 1.07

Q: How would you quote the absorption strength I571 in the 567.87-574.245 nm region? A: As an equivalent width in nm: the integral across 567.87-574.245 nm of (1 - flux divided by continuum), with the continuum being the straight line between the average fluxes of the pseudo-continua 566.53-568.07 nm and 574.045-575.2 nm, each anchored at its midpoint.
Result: 0.33 nm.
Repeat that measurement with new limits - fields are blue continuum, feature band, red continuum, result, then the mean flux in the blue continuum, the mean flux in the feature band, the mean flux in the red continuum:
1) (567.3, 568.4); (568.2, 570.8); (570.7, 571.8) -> 0.05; 9.15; 9.03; 9.24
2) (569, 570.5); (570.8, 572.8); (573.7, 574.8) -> 0.02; 9.07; 9.13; 9.41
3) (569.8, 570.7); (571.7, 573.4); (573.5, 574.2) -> 0.07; 8.42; 8.96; 9.83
